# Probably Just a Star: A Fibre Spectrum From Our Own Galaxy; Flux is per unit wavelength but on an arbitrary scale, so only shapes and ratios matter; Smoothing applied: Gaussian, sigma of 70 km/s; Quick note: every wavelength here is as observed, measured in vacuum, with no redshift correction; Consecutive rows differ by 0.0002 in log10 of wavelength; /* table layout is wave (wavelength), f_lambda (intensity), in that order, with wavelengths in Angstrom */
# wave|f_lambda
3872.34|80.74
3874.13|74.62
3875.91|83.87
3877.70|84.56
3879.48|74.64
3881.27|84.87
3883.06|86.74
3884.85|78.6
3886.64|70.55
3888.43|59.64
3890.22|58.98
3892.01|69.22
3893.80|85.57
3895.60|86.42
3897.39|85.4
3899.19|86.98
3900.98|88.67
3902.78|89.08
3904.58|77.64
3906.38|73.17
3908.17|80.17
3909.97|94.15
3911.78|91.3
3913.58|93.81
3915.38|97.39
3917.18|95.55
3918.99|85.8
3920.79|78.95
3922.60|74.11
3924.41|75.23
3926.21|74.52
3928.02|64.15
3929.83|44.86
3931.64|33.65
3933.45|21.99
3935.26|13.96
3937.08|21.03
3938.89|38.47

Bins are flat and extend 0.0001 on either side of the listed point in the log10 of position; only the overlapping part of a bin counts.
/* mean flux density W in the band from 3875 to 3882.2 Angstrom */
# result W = 82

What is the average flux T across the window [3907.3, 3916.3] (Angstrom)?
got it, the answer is 91.4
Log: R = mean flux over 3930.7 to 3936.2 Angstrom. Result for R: 23.3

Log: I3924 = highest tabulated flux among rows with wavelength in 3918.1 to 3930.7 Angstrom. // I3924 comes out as 85.8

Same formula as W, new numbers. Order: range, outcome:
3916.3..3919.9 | 90.6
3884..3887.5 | 74.6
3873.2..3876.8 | 79.2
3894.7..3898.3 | 85.8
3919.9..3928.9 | 73.4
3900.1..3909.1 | 81.8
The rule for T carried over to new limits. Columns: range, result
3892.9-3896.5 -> 86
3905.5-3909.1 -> 77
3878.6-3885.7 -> 81.2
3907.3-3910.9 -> 87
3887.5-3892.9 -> 62.7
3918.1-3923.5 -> 79.6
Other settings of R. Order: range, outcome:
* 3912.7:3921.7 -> 90.3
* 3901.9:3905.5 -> 83.2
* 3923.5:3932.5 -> 58.6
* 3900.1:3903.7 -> 88.7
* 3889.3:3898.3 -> 77.1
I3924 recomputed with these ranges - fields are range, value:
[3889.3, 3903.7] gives 89.08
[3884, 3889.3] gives 78.6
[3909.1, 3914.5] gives 94.15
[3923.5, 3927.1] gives 75.23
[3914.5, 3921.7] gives 97.39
